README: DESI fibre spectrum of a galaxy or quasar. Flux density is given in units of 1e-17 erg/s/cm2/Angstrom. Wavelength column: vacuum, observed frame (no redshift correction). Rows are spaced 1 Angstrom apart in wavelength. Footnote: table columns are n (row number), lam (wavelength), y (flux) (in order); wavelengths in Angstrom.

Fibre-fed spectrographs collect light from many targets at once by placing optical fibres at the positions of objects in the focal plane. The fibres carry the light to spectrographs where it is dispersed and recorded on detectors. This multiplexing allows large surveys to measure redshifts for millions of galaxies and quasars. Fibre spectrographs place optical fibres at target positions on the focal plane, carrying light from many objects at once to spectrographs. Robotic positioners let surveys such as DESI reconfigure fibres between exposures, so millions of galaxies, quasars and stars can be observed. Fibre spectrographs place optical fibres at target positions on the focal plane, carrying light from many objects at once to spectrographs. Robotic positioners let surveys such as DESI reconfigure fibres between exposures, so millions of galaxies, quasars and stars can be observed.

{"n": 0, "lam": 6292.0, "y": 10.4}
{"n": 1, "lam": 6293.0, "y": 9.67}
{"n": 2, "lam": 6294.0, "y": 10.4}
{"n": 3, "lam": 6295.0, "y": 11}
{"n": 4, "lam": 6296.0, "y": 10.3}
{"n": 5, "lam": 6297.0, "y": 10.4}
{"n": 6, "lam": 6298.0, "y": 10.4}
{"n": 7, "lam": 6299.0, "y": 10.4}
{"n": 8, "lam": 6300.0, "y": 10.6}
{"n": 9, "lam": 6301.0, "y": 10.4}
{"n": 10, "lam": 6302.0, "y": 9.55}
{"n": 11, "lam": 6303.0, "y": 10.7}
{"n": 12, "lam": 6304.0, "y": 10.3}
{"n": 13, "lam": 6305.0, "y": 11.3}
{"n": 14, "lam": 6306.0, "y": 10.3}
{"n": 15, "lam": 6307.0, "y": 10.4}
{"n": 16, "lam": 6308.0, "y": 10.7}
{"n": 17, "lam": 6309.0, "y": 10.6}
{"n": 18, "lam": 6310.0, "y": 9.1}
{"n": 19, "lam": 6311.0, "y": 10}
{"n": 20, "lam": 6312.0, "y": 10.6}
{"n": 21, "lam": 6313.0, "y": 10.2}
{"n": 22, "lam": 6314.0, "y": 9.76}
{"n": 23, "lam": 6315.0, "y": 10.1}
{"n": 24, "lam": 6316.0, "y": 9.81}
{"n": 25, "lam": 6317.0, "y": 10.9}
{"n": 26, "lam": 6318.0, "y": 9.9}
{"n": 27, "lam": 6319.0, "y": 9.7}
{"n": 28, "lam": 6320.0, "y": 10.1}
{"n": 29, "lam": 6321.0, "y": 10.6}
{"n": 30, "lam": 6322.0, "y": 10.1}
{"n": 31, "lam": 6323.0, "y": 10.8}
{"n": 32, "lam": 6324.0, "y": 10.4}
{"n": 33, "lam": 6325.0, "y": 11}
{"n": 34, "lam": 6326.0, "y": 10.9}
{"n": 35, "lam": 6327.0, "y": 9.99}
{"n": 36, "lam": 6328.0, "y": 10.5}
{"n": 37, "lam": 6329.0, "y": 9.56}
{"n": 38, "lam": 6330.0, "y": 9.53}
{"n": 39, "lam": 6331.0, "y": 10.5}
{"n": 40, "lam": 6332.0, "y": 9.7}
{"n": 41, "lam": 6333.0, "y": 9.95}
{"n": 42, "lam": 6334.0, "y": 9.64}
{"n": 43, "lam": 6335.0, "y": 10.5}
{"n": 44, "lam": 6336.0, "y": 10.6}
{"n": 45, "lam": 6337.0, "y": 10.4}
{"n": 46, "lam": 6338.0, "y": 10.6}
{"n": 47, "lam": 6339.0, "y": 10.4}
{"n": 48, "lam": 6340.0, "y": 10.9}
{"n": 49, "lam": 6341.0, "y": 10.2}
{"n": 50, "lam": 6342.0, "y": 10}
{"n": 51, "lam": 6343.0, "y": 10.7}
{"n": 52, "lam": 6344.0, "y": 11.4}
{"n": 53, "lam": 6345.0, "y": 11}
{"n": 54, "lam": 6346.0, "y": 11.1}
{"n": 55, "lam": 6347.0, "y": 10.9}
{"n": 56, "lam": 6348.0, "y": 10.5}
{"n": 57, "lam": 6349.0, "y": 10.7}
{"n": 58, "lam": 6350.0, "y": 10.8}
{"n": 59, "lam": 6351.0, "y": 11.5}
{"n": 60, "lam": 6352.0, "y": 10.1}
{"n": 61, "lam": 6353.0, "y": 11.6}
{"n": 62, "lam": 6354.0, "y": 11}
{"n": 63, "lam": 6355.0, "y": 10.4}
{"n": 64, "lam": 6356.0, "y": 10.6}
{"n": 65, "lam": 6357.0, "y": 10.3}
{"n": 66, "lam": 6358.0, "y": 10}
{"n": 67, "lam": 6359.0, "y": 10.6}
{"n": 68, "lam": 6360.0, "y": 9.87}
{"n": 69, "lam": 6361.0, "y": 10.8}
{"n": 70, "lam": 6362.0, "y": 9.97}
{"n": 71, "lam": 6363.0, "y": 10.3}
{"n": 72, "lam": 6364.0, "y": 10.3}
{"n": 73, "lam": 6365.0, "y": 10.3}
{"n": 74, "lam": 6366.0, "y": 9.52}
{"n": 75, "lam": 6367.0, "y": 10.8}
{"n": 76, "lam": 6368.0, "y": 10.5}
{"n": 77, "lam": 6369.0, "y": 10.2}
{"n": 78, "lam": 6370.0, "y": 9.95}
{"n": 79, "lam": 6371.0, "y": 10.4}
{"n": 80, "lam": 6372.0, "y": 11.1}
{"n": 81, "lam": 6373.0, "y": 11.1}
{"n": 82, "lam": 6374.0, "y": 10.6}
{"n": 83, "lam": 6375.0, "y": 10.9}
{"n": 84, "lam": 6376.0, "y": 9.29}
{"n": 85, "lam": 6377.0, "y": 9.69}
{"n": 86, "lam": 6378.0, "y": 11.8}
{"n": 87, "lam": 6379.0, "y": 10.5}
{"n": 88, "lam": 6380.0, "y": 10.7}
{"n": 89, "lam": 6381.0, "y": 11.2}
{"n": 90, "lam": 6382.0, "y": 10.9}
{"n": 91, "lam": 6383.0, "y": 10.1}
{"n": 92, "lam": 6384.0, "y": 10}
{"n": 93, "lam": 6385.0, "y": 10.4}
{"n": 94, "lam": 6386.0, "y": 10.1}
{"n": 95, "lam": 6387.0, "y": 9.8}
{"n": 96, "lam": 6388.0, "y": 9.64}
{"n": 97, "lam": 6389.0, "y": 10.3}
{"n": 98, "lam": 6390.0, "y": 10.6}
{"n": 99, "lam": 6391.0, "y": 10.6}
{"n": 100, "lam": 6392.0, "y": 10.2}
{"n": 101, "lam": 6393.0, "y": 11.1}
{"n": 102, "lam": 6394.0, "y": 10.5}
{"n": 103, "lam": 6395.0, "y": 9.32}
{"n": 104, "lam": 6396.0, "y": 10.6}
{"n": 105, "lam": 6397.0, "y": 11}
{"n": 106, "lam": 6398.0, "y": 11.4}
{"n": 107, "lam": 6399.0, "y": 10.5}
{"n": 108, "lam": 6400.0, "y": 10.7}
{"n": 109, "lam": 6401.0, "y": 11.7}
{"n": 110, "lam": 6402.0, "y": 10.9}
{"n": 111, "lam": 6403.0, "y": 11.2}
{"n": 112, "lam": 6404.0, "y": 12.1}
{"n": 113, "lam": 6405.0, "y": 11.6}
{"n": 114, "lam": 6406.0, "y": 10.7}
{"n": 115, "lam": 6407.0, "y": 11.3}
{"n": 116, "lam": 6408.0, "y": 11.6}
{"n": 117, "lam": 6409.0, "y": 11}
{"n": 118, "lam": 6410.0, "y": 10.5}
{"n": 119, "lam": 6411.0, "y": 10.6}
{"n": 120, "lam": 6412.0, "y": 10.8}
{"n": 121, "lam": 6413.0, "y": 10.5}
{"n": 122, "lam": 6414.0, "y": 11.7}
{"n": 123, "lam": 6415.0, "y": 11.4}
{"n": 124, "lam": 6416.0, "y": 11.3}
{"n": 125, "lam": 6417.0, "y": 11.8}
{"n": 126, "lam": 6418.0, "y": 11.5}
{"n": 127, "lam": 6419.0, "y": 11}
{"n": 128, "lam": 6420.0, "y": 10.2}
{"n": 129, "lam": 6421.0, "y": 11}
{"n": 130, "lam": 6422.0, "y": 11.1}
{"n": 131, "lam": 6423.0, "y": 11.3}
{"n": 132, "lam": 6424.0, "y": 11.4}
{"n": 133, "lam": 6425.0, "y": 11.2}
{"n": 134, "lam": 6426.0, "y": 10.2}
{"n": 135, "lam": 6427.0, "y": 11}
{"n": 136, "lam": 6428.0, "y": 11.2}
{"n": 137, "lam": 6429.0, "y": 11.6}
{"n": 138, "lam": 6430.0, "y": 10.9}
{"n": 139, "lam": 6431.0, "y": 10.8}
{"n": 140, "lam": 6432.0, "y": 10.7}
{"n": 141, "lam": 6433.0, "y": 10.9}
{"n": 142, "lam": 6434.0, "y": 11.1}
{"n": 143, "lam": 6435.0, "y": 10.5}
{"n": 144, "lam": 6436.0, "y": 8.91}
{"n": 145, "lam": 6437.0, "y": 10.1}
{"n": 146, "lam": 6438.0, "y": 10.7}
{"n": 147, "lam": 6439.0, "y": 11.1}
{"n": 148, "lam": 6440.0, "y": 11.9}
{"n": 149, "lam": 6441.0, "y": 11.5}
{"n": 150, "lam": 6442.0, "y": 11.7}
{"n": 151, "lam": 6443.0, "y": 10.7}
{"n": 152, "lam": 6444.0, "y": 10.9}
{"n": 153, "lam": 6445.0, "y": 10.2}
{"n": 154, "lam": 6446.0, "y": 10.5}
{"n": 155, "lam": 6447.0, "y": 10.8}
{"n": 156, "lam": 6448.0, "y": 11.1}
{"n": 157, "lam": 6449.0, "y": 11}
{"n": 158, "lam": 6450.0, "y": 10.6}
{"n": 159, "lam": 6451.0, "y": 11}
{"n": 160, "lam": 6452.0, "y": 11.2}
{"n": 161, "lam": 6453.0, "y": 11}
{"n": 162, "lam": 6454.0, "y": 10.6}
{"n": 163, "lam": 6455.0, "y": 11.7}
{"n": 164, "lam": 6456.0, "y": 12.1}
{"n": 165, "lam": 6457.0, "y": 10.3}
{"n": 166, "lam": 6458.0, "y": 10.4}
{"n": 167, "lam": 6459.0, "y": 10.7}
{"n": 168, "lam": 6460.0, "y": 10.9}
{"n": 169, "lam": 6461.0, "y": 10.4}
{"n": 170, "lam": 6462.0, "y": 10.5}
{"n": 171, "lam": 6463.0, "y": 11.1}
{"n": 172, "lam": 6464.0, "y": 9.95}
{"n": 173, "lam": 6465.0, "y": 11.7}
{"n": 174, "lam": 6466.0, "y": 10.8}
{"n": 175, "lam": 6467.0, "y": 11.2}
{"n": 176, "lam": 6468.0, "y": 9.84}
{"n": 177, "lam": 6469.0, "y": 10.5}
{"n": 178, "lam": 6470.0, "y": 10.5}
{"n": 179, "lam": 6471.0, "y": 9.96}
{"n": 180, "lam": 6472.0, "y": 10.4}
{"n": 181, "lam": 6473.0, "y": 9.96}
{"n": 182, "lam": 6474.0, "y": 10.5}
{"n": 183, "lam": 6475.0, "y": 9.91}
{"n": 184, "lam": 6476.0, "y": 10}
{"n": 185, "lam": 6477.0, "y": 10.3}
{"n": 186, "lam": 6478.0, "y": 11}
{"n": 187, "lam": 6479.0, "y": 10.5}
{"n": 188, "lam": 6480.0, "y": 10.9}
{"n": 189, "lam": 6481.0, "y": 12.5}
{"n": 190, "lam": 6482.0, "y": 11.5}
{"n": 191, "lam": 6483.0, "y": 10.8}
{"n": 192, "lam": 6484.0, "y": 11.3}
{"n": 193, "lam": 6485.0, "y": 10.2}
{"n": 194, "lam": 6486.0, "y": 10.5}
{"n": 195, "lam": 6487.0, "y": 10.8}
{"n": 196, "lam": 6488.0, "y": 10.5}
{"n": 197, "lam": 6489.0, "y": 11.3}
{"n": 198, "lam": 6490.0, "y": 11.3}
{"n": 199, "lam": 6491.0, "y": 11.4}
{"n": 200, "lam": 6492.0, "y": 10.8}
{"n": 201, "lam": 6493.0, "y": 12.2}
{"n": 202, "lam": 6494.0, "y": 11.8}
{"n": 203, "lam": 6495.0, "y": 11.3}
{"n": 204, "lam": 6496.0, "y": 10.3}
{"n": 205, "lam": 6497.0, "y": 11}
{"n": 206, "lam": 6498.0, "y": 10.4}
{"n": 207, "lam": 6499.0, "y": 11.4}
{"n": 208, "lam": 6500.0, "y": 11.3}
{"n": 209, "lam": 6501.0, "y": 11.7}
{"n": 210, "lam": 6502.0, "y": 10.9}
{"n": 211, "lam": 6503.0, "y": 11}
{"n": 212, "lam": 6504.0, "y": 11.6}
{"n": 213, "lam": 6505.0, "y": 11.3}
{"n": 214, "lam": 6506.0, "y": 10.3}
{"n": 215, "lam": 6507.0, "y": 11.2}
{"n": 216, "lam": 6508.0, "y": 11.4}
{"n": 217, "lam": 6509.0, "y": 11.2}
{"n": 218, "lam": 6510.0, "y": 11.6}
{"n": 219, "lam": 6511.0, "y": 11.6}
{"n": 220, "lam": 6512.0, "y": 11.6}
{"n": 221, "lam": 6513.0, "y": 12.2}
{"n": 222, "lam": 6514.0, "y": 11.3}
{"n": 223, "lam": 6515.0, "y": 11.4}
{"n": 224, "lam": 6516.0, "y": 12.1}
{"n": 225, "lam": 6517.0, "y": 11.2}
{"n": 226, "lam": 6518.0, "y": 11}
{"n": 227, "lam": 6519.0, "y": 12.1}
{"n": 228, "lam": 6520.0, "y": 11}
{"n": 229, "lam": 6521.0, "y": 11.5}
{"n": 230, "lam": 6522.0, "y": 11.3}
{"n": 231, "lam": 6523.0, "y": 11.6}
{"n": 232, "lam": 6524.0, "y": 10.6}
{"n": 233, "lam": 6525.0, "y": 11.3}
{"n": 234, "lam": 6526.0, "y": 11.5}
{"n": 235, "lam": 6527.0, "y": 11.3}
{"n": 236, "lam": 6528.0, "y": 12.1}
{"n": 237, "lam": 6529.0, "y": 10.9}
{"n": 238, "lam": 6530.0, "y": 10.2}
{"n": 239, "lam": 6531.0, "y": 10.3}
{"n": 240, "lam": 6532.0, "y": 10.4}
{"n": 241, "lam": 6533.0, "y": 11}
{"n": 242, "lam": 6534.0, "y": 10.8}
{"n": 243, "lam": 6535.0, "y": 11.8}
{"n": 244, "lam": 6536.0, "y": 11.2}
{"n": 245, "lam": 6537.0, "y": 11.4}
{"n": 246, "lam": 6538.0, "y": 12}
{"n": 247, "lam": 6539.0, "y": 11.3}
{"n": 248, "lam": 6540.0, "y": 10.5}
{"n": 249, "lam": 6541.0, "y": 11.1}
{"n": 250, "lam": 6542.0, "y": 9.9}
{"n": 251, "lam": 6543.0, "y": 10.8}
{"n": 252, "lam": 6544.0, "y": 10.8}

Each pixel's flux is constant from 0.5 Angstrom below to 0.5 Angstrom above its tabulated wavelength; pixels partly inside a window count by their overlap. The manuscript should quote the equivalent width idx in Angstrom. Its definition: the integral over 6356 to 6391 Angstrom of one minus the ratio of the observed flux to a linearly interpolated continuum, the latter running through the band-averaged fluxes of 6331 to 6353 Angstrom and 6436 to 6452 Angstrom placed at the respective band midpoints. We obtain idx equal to 0.9 Angstrom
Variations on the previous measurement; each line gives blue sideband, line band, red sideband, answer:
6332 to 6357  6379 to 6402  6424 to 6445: 0.5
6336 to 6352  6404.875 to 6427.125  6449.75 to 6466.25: -0.5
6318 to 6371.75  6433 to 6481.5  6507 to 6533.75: 1.0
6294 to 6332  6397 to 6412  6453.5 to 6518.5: -0.6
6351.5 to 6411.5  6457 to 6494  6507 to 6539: 1.1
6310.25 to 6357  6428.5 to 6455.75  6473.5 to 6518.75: 0.0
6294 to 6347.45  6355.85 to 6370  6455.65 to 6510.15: 0.3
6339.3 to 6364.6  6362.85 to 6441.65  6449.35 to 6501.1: -0.3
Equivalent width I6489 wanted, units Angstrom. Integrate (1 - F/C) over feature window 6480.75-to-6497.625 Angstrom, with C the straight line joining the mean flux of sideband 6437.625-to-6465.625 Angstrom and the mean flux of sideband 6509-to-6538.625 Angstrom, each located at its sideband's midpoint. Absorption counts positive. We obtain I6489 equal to 0.02 Angstrom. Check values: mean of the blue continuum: 10.9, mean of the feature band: 11.1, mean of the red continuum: 11.3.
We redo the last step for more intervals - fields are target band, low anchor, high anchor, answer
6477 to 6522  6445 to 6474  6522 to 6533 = -1.3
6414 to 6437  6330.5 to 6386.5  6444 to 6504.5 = -0.5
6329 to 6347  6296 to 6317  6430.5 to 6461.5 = 0.0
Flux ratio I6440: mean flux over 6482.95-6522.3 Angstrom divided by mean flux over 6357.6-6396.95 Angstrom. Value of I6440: 1.08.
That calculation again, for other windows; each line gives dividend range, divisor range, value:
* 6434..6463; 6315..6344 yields 1.05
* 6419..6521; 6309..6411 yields 1.04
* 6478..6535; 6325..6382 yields 1.07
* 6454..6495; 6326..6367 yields 1.04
